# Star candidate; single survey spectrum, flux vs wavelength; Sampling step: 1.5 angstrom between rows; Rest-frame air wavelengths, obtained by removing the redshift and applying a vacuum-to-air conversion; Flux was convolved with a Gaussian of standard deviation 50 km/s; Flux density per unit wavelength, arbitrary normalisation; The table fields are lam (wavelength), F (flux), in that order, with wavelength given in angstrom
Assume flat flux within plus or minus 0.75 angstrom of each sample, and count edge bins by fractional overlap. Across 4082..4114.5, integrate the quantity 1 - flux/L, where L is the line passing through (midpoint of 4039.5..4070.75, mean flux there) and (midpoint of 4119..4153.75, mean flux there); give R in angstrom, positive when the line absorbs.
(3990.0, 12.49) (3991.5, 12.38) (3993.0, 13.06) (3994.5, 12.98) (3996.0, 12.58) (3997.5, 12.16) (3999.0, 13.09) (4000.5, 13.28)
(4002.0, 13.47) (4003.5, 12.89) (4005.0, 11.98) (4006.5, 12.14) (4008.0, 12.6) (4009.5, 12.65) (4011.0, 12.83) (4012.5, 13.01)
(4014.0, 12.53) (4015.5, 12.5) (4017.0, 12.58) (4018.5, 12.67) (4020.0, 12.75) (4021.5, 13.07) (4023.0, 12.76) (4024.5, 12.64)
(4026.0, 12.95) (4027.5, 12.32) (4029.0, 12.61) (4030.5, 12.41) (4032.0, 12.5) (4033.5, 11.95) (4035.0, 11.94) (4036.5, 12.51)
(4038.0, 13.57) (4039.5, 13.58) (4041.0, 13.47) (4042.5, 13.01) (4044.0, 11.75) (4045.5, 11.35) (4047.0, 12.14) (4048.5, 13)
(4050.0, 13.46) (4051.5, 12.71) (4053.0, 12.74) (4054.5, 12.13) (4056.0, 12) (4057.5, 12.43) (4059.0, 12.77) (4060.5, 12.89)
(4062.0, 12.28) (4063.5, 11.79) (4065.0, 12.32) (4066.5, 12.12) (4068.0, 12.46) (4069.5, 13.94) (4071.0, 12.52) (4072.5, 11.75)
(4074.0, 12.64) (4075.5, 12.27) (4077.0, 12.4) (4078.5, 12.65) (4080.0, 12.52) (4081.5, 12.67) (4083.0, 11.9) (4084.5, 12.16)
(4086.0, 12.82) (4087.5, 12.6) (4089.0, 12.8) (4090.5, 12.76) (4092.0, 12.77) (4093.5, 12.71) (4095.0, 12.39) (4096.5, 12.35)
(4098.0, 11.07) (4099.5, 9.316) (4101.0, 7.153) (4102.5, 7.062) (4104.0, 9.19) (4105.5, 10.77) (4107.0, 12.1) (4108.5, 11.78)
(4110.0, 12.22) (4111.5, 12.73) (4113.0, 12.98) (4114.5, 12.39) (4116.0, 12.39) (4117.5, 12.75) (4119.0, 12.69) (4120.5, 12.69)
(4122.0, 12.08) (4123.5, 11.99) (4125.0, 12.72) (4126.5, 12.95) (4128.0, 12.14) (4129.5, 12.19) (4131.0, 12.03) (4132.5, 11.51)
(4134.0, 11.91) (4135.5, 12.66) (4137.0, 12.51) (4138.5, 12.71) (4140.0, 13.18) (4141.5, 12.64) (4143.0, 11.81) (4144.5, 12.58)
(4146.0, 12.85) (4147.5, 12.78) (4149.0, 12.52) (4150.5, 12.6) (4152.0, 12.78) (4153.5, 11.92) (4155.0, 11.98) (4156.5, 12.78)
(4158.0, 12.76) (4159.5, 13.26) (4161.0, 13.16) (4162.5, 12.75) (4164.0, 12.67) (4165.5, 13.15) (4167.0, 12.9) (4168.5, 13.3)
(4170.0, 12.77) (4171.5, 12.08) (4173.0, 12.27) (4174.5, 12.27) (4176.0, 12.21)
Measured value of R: 2.50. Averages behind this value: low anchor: 12.6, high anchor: 12.4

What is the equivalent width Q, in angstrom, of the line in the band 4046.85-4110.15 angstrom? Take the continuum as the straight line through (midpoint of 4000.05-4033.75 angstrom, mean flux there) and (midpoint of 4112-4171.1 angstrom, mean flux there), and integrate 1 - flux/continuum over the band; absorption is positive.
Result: 3.1 angstrom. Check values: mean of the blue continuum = 12.7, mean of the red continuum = 12.6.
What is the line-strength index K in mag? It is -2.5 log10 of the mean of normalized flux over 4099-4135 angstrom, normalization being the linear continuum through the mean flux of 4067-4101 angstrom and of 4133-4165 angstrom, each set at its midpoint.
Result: 0.07 mag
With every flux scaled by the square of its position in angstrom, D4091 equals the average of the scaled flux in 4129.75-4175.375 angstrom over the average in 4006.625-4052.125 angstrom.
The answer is 1.05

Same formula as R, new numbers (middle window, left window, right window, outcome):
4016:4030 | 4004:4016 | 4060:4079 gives -0.2 angstrom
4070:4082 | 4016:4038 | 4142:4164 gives 0.1 angstrom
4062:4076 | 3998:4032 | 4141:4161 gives 0.3 angstrom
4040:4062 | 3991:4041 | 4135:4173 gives 0.2 angstrom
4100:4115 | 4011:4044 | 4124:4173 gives 2.2 angstrom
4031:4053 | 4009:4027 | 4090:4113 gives -0.6 angstrom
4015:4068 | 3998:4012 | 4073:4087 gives 0.2 angstrom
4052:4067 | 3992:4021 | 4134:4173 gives 0.4 angstrom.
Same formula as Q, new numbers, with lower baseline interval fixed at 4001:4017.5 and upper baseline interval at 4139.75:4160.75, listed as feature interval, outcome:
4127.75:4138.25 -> 0.4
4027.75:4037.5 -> 0.2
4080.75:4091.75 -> 0.1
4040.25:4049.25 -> 0.1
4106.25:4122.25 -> 0.2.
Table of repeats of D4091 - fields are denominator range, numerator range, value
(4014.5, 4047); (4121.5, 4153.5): 1.04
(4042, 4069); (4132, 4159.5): 1.05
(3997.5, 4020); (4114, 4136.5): 1.03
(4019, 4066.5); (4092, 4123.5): 0.94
